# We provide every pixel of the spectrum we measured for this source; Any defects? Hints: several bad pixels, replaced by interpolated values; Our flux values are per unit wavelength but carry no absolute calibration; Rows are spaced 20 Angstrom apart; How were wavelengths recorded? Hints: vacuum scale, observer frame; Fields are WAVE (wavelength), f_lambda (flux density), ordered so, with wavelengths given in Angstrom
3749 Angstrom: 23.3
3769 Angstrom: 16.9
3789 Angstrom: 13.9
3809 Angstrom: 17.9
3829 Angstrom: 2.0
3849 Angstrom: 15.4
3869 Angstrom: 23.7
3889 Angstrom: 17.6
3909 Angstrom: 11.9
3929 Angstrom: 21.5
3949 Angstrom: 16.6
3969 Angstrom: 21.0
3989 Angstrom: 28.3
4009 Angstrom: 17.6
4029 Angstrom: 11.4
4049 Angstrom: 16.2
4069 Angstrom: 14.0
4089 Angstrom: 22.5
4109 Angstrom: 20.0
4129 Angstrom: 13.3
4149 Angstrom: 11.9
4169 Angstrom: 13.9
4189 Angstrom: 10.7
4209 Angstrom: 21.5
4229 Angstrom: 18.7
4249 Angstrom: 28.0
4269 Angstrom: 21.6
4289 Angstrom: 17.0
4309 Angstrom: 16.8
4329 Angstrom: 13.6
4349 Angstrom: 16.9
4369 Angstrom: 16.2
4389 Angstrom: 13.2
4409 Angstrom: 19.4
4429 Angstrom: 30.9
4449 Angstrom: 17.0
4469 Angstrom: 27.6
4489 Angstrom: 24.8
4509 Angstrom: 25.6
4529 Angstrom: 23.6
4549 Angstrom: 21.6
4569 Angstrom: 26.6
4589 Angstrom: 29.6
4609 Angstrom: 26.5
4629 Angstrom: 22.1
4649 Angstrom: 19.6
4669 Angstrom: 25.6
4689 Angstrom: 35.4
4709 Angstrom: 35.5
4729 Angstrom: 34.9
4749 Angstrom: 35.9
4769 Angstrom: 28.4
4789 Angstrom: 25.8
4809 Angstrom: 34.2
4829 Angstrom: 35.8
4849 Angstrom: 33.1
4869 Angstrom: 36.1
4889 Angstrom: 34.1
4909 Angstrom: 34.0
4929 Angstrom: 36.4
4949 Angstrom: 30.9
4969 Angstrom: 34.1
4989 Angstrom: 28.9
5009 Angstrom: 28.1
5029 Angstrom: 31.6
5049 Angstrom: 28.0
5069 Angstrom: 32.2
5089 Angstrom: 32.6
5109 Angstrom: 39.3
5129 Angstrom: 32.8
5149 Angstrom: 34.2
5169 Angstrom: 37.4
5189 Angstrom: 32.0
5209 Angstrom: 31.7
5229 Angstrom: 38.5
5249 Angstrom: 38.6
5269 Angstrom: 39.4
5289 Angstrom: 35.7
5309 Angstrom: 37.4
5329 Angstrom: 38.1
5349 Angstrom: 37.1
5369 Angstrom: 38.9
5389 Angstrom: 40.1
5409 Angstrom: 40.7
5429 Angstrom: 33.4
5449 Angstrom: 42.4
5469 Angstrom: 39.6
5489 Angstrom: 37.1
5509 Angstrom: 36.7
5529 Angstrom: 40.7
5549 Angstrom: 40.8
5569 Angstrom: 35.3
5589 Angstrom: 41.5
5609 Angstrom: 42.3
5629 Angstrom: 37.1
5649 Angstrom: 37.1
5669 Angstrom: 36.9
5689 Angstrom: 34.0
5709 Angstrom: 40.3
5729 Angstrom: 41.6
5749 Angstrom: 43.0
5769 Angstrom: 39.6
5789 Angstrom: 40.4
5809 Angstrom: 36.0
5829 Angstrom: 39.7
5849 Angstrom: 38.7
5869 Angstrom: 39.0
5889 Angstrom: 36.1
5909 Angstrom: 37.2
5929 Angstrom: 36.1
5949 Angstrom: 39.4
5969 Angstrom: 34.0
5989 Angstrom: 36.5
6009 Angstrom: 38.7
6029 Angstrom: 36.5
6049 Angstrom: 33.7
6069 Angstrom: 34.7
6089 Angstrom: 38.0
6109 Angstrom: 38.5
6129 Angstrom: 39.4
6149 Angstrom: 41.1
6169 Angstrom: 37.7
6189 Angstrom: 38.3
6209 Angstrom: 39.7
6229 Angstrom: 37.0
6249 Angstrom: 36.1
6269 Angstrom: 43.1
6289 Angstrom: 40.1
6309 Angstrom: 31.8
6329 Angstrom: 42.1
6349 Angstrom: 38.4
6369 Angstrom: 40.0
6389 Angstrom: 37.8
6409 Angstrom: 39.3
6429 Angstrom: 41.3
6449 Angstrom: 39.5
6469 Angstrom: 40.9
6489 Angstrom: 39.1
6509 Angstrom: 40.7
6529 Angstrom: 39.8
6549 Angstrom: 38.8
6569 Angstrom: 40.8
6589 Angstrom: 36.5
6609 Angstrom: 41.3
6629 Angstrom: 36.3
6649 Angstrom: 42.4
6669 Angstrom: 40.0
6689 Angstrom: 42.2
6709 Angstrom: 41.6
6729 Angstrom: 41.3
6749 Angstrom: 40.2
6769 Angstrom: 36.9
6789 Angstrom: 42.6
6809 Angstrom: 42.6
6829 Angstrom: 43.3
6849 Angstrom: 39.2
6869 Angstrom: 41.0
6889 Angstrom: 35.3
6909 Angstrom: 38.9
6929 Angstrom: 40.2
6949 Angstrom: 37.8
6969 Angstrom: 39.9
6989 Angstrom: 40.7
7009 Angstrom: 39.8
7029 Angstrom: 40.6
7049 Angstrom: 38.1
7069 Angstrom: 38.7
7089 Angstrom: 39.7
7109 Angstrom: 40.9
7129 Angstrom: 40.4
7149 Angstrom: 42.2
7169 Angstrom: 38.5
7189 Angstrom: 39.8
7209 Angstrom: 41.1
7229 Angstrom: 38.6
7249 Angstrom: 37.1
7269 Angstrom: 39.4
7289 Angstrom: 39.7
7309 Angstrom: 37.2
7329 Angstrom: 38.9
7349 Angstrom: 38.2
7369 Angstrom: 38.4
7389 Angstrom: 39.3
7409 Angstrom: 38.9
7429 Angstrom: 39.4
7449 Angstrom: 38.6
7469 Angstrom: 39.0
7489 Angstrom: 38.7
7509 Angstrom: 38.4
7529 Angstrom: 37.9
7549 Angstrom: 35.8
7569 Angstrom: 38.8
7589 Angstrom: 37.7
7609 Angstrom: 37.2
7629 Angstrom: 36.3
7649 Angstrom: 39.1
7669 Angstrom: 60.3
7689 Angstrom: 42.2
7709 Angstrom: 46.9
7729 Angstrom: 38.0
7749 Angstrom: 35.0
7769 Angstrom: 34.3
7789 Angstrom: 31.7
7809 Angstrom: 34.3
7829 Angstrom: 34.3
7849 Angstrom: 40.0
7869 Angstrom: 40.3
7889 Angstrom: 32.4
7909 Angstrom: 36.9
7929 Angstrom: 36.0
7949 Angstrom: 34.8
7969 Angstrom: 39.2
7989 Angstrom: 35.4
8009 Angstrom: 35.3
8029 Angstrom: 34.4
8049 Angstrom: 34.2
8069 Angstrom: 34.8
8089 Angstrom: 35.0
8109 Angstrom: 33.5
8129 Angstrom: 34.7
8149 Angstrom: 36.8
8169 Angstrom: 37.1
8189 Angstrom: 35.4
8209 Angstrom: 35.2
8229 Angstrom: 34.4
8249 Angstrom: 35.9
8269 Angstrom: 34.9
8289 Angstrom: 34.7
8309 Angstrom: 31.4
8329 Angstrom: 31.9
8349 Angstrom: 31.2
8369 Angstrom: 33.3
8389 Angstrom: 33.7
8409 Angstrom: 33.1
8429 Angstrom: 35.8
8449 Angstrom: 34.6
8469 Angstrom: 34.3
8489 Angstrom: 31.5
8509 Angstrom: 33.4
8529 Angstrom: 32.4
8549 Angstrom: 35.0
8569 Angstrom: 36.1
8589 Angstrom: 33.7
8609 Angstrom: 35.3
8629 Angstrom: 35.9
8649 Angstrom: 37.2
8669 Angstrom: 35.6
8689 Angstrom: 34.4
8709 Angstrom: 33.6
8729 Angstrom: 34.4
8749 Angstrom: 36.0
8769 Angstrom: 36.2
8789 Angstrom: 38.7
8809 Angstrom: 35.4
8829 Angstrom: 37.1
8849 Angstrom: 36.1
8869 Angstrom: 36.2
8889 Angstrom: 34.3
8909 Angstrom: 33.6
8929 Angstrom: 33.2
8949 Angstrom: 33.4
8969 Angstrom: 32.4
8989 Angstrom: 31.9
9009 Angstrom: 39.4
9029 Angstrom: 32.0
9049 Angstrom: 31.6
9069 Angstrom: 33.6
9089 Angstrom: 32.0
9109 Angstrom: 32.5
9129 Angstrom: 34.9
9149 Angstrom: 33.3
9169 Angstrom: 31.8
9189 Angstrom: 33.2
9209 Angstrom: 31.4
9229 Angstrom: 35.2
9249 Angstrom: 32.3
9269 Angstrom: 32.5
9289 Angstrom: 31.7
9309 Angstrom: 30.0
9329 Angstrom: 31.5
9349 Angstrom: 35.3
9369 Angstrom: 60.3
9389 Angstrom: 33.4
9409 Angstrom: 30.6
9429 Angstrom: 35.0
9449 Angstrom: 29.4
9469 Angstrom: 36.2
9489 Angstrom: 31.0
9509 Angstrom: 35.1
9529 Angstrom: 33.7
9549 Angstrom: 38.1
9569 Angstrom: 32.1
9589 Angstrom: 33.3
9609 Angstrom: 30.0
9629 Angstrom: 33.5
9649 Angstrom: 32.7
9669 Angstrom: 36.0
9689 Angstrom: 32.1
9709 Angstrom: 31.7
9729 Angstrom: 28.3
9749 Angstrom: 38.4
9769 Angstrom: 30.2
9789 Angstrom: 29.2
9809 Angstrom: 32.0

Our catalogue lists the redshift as 0.17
